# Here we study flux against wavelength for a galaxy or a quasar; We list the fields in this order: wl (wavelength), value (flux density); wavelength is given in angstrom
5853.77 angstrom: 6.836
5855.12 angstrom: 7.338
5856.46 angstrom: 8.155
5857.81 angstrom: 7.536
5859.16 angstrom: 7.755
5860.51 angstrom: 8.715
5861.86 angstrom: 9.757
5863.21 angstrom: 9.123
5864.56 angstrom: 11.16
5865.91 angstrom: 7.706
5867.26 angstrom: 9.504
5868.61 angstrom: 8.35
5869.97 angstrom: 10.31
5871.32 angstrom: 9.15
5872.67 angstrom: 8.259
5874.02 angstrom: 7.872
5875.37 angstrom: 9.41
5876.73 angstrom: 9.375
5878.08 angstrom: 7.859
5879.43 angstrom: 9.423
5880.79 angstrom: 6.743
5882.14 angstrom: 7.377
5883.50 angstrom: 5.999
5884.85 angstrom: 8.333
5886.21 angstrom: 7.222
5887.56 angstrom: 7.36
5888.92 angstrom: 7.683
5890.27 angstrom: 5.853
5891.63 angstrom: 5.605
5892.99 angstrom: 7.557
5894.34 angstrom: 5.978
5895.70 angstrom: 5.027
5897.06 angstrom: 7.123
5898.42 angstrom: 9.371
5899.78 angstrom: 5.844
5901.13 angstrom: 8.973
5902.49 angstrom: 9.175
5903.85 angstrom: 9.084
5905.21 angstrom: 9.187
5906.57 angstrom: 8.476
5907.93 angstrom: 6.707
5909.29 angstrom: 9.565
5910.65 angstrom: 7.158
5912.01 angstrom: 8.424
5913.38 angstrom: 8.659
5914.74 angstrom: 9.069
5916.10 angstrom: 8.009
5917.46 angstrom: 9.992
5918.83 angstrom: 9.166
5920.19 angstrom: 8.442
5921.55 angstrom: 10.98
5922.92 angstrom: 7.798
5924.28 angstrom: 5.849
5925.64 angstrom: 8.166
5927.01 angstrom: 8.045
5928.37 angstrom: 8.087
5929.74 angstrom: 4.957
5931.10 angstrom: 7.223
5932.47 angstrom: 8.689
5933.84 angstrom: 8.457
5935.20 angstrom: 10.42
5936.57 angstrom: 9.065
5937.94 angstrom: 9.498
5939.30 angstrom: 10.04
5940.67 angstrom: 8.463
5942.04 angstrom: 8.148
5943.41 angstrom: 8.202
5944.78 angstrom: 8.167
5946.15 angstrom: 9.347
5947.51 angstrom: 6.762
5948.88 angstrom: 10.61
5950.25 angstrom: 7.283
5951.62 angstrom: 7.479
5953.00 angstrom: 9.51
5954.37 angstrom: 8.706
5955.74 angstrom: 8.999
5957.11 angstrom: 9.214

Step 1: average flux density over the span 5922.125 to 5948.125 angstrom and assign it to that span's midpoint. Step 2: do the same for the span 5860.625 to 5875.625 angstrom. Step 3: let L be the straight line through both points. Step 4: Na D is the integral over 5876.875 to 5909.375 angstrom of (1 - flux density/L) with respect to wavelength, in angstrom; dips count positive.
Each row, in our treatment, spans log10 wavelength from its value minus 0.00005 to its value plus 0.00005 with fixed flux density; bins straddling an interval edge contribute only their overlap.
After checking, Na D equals 4.5 angstrom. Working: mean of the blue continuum 9.12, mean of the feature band 7.56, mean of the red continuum 8.19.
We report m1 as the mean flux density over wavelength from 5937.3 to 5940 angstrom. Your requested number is 9.79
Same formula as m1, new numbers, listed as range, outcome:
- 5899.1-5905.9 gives 8.46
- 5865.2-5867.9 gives 8.63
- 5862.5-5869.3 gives 9.16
